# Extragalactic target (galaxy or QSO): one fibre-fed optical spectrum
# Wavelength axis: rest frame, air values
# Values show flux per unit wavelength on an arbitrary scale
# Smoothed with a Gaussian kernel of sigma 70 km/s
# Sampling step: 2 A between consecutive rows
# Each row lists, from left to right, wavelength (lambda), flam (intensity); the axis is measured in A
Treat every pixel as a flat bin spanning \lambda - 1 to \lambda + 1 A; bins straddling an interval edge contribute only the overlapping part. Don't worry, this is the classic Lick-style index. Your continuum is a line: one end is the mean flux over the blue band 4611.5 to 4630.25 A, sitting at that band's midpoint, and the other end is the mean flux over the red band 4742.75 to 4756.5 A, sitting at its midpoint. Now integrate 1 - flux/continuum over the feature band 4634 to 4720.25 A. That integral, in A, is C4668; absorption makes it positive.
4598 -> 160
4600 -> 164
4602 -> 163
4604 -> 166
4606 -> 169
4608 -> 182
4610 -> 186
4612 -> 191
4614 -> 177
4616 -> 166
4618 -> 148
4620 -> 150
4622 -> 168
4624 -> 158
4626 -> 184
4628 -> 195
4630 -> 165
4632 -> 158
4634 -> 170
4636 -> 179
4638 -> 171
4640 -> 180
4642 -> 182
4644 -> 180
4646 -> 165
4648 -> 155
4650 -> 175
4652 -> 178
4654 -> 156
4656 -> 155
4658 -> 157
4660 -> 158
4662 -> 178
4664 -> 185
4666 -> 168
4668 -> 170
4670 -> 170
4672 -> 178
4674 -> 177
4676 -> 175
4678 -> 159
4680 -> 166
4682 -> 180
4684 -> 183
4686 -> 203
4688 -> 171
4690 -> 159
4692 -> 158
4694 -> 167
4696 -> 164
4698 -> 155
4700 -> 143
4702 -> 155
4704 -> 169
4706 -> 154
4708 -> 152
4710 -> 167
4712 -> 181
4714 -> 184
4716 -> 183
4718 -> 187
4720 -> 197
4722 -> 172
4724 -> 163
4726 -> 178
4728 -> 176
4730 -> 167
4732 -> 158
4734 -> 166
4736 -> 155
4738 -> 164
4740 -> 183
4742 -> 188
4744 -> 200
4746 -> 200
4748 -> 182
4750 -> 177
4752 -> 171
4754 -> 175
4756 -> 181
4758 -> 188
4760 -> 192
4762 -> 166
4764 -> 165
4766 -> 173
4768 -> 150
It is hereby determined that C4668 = 2.8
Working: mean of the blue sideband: 170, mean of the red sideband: 184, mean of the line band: 170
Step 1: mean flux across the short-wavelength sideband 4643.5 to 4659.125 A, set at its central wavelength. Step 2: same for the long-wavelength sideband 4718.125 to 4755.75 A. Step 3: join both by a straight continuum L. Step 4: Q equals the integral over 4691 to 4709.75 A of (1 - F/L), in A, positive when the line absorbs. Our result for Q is 1.5 A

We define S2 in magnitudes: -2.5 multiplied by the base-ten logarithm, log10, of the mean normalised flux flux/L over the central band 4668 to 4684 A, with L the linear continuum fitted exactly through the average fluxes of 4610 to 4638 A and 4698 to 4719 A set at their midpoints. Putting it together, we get -0.03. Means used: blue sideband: 171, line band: 173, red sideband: 167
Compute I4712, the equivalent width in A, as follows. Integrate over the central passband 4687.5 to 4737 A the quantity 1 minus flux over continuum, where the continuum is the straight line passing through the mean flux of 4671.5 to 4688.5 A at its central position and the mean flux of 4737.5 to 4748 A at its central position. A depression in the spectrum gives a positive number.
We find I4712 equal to 4.15 A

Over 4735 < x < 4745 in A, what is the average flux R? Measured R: 178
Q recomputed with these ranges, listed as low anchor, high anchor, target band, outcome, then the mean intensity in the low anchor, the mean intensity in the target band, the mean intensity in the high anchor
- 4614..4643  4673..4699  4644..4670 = 0.44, 170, 167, 171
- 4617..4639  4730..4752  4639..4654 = -0.28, 168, 172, 177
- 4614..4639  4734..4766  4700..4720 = 0.57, 168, 170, 179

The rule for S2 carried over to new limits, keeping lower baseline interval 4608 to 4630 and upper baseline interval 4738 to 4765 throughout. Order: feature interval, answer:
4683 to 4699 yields 0.05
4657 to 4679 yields 0.03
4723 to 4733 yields 0.07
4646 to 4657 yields 0.07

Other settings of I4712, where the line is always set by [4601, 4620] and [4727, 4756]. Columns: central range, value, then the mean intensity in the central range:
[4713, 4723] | -0.5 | 185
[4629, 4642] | 0.0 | 171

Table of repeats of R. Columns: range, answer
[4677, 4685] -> 172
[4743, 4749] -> 194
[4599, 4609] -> 169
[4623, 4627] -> 171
